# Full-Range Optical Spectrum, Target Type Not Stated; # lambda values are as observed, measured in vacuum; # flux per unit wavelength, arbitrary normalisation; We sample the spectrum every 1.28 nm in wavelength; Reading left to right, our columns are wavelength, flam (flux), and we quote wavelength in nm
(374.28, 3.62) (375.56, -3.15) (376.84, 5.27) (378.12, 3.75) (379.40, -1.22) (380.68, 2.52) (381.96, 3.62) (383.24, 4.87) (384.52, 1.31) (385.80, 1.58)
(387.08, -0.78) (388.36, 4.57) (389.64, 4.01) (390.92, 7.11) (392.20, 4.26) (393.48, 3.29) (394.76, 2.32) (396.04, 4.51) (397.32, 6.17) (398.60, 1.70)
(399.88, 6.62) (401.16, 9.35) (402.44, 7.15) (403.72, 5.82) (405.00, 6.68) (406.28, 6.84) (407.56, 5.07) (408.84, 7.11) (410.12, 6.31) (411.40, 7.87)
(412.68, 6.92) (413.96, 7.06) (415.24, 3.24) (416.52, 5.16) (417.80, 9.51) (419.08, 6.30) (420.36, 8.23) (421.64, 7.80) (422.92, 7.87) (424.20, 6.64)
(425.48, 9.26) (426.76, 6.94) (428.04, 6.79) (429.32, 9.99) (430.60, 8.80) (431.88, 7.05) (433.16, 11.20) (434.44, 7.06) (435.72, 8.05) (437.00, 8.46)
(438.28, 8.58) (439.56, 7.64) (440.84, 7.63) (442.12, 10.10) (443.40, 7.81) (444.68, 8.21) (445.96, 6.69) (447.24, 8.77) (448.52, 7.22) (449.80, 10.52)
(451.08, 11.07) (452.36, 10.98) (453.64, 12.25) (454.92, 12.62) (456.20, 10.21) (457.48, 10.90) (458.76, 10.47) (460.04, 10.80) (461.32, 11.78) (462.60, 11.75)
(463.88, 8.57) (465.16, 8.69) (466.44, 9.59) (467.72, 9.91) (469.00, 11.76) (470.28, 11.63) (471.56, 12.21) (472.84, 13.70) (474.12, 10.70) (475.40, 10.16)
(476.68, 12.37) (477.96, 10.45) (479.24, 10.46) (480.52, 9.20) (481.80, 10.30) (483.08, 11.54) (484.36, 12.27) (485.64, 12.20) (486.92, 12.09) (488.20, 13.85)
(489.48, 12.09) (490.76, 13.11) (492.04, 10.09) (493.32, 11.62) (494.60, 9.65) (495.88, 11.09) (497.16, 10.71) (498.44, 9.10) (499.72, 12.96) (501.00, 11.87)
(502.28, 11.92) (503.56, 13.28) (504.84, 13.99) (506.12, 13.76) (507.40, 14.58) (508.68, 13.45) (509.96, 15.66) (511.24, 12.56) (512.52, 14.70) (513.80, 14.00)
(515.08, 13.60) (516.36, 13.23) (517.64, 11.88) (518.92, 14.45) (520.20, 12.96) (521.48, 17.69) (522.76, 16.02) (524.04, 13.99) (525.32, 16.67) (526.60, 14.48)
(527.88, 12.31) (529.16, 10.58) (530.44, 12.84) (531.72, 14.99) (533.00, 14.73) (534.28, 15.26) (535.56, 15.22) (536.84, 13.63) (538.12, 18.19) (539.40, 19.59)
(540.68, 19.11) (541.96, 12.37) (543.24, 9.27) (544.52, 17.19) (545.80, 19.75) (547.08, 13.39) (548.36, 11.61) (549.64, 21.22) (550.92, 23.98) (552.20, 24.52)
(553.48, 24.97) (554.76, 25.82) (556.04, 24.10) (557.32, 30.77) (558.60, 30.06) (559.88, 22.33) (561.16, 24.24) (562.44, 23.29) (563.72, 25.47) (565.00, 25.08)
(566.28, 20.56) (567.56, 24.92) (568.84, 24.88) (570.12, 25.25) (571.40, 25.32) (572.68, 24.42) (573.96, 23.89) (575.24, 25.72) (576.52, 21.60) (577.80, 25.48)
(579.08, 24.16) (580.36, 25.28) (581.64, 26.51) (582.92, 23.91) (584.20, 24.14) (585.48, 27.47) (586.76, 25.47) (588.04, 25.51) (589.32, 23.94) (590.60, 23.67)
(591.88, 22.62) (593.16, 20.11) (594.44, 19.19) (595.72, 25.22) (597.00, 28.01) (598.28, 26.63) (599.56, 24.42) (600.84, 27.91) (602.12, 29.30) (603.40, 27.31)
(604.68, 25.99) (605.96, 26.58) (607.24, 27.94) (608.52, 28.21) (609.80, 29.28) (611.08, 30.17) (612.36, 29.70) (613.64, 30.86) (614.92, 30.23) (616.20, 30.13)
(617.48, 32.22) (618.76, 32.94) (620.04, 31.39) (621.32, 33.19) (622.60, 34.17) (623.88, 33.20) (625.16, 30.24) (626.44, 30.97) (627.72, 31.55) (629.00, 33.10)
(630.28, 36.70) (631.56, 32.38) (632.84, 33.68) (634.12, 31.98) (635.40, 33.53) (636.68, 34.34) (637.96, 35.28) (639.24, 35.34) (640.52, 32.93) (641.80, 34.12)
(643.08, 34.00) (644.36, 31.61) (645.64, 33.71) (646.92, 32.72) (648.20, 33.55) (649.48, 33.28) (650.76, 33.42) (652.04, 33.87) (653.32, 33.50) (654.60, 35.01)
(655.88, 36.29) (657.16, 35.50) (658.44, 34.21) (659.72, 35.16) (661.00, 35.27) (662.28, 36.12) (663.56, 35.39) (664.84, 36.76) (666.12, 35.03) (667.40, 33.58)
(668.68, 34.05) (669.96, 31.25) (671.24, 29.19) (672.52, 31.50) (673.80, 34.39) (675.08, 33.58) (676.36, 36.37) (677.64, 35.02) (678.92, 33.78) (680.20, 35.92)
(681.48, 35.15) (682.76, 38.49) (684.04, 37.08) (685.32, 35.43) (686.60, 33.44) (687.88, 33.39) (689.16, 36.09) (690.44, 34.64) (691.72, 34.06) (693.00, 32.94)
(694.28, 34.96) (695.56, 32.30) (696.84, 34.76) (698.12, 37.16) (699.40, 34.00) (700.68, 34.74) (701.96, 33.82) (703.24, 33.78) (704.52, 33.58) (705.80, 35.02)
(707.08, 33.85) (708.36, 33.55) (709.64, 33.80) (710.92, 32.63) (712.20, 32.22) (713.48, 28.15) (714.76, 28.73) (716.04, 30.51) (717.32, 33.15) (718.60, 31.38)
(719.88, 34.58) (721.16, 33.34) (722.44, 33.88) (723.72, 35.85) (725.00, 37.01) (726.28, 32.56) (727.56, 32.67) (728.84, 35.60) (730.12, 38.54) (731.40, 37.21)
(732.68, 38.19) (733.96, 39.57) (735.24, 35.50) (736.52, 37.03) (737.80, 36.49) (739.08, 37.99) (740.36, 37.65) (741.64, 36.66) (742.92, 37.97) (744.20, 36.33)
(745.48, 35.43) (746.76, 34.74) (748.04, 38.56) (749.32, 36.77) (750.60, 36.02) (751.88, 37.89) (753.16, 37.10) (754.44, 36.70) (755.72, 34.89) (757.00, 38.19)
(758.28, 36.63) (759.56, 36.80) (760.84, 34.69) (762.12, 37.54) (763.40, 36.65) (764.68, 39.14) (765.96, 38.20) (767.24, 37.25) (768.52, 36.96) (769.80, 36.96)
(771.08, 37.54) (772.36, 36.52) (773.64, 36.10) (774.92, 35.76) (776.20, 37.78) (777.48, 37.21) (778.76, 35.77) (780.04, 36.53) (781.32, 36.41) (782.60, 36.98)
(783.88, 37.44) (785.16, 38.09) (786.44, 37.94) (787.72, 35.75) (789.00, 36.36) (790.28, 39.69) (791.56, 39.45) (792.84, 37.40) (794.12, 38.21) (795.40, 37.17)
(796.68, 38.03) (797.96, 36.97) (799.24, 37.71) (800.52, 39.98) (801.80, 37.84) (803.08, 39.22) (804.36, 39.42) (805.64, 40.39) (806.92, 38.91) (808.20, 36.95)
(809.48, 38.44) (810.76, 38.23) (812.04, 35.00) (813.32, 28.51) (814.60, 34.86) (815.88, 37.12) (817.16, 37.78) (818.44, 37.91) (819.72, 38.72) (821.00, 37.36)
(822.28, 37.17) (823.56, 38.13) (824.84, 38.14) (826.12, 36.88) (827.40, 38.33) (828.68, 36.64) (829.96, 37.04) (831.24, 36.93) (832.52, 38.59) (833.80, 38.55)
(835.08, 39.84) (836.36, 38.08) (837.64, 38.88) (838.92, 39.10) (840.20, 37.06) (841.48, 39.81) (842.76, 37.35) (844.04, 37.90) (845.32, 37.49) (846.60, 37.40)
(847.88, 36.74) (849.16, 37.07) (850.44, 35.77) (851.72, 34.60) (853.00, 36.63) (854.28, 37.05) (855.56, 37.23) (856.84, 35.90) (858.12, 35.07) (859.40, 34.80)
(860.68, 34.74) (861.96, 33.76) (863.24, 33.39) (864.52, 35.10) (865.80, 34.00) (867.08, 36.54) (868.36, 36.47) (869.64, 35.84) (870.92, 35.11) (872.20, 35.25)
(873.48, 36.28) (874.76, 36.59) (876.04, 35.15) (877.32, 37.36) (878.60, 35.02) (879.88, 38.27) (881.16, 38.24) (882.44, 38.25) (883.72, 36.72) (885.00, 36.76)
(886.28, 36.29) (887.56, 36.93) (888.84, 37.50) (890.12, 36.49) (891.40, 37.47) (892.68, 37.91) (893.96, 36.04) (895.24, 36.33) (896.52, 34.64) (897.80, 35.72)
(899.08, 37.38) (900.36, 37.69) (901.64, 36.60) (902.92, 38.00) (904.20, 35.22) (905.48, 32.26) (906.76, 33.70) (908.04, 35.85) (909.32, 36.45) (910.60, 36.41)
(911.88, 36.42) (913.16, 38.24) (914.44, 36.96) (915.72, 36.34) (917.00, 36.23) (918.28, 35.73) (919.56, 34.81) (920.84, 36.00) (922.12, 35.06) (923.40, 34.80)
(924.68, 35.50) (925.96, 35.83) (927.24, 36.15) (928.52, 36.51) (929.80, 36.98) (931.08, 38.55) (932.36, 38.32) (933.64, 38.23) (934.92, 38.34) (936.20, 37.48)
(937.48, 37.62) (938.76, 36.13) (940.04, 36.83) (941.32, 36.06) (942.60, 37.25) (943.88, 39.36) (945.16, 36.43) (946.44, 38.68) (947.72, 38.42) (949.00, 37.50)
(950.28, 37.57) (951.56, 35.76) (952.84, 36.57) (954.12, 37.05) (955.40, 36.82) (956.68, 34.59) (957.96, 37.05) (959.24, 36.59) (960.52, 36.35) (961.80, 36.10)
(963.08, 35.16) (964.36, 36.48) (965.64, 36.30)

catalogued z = 0.38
